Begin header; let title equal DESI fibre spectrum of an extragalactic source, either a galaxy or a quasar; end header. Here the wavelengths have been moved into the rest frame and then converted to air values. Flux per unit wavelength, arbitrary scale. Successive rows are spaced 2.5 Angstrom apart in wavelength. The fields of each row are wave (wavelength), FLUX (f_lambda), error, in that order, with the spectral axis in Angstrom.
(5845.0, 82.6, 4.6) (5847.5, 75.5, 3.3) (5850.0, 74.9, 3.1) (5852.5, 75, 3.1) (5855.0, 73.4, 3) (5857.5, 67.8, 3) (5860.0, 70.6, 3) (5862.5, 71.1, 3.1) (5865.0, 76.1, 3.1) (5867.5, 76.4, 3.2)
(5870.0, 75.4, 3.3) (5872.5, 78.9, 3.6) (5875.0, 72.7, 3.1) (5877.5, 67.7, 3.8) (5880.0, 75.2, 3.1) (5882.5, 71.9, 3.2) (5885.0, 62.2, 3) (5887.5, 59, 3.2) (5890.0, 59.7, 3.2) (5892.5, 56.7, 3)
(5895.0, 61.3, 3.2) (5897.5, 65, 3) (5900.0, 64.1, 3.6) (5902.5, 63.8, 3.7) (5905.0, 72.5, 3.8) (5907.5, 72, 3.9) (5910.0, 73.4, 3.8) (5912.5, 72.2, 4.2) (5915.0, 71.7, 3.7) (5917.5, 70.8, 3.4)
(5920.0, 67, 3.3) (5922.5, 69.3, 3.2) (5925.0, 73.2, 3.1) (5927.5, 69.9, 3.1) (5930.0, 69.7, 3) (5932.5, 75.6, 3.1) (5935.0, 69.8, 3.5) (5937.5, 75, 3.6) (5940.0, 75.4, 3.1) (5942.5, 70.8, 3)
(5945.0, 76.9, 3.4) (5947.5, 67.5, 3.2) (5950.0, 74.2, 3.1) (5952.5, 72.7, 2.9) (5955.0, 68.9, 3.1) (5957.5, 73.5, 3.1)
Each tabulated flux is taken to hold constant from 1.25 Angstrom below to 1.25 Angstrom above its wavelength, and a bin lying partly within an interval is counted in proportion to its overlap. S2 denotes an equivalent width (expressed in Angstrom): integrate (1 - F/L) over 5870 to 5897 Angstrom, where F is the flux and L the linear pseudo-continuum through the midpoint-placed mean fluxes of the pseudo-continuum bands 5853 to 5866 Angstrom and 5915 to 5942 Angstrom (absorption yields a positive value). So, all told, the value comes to 1.8 Angstrom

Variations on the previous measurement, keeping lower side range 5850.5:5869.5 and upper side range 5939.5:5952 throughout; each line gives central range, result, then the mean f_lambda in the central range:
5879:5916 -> 3.2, 66.6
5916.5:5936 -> 0.6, 70.7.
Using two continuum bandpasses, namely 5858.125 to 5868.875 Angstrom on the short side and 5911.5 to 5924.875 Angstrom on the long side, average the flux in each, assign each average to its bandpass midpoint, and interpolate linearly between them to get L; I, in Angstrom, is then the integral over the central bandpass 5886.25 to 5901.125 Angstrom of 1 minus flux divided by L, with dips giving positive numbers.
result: 2.23 Angstrom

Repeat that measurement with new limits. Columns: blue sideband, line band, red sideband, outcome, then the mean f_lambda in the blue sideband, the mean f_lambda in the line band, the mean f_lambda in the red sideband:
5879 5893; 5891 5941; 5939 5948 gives -0.3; 64.3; 69.3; 73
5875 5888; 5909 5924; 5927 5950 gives 0.0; 68.2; 70.7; 72.5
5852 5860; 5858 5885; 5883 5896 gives -2.7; 71.6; 72.9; 60.5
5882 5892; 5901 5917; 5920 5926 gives -0.9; 62.1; 70.8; 70.3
